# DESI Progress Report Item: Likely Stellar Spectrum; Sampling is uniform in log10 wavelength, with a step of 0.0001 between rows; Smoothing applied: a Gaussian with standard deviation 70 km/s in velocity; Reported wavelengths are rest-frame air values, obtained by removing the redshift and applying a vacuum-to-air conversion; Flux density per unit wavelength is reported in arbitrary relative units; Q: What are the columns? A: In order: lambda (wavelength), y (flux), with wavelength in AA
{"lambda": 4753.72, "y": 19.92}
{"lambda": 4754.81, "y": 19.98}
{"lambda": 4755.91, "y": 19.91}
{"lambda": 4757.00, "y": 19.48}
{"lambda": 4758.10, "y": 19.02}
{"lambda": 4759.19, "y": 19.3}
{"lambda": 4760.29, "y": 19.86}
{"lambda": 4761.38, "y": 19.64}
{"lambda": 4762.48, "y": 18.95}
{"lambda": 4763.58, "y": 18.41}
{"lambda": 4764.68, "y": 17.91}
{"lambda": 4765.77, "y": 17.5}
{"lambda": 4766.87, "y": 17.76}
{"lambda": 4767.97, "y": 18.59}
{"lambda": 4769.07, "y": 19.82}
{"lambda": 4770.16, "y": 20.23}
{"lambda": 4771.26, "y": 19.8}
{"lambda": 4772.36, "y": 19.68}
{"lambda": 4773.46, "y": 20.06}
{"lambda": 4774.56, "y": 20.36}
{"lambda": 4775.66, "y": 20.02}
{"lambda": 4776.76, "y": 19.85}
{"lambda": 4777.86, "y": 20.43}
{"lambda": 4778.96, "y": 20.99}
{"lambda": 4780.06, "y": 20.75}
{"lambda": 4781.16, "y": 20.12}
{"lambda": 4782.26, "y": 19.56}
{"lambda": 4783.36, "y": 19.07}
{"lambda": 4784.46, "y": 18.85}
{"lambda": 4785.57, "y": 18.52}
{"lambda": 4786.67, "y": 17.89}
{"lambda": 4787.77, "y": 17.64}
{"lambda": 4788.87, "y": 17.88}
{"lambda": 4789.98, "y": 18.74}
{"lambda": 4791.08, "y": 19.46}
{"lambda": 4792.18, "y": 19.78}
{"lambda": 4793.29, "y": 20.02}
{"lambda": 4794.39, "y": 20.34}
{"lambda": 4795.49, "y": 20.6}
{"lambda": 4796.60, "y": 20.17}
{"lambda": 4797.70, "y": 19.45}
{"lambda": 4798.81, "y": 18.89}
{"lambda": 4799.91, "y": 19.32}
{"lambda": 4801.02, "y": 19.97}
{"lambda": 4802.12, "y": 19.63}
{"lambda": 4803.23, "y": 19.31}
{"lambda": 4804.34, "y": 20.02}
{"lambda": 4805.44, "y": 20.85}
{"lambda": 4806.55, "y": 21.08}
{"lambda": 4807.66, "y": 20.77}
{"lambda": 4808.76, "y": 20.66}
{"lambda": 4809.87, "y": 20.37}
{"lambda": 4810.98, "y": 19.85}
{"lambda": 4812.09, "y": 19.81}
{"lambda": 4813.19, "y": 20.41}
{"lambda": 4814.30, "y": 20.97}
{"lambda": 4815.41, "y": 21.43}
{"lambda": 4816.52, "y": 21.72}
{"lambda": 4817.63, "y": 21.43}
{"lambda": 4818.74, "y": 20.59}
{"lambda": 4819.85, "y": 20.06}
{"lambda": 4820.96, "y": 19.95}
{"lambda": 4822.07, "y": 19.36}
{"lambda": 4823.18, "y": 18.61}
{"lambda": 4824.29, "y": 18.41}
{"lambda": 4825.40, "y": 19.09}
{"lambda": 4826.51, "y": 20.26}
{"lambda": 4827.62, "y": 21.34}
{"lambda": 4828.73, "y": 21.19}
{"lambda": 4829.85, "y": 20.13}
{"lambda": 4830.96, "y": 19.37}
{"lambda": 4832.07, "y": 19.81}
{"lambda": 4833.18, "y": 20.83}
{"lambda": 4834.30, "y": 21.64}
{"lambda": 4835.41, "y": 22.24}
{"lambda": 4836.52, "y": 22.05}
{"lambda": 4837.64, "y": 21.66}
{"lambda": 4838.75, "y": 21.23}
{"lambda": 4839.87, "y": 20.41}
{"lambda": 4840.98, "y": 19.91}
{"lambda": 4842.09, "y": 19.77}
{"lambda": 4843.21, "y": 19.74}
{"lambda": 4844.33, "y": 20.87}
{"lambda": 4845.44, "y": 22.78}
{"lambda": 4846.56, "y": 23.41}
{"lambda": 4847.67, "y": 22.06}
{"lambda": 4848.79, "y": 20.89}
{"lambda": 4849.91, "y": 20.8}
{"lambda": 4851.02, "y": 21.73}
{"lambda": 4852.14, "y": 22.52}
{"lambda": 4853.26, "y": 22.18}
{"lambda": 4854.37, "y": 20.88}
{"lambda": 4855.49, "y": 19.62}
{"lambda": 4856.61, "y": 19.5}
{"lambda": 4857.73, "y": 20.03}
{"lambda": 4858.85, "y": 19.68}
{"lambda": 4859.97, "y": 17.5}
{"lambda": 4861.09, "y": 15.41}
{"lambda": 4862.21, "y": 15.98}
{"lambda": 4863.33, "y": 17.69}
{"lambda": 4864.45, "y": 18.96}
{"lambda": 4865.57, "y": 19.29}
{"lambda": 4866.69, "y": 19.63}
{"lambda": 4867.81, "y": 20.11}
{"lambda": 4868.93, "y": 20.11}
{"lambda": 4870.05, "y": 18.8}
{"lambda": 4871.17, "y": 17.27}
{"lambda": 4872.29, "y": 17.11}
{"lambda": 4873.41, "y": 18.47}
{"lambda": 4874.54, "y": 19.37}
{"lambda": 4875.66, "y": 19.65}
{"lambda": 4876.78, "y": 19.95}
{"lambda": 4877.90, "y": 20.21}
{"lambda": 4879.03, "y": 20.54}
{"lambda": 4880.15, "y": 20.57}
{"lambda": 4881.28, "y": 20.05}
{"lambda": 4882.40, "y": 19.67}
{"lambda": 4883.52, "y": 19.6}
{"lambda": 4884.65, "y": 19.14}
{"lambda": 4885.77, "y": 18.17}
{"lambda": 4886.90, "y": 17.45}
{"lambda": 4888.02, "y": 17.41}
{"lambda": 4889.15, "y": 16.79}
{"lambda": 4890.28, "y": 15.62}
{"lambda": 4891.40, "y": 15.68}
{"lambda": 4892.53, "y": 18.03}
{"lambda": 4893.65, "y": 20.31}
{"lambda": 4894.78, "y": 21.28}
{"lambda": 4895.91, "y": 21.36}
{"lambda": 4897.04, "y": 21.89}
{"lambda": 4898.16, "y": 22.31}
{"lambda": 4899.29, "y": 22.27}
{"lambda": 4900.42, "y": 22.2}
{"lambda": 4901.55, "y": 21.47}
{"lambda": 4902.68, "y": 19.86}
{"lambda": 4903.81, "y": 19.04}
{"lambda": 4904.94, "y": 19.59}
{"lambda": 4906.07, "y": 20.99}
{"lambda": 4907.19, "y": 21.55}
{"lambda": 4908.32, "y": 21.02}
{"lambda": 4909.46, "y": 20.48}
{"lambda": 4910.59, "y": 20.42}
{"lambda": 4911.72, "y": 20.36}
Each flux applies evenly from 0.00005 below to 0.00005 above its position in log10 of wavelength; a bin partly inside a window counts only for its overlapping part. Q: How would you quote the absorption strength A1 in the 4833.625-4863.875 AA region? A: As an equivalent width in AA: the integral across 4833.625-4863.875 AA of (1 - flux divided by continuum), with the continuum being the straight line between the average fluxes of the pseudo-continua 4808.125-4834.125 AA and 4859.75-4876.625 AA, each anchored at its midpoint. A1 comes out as -2.0 AA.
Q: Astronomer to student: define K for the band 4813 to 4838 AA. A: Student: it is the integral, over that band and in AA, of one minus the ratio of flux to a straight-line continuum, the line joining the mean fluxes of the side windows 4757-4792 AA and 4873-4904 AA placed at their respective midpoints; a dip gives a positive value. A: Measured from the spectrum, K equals -1.5 AA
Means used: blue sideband 19.3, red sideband 19.6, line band 20.5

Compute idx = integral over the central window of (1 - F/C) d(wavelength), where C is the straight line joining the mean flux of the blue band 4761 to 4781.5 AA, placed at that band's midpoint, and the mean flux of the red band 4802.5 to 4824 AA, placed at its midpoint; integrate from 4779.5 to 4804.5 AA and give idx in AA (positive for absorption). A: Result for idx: 0.7 AA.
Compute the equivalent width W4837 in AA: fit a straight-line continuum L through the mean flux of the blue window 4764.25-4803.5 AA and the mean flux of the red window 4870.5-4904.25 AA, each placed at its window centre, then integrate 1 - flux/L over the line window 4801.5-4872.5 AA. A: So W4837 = -2.8 AA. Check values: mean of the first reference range 19.4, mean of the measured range 20.2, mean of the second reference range 19.4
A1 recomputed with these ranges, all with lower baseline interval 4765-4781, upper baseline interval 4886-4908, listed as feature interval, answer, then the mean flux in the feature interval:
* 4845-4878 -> 0.0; 19.7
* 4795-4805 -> 0.0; 19.7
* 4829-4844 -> -0.7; 20.7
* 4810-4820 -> -0.5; 20.7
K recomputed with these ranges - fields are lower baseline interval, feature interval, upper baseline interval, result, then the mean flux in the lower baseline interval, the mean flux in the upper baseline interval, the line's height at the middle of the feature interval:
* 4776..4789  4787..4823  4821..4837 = -0.32 AA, 19.4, 20.3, 19.8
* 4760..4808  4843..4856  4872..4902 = -1.33 AA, 19.5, 19.5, 19.5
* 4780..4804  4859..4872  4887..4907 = 0.90 AA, 19.3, 19.8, 19.6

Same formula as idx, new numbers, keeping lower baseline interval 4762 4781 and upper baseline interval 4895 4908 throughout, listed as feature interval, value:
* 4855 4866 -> 1.2 AA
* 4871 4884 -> 0.9 AA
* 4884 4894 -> 1.6 AA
